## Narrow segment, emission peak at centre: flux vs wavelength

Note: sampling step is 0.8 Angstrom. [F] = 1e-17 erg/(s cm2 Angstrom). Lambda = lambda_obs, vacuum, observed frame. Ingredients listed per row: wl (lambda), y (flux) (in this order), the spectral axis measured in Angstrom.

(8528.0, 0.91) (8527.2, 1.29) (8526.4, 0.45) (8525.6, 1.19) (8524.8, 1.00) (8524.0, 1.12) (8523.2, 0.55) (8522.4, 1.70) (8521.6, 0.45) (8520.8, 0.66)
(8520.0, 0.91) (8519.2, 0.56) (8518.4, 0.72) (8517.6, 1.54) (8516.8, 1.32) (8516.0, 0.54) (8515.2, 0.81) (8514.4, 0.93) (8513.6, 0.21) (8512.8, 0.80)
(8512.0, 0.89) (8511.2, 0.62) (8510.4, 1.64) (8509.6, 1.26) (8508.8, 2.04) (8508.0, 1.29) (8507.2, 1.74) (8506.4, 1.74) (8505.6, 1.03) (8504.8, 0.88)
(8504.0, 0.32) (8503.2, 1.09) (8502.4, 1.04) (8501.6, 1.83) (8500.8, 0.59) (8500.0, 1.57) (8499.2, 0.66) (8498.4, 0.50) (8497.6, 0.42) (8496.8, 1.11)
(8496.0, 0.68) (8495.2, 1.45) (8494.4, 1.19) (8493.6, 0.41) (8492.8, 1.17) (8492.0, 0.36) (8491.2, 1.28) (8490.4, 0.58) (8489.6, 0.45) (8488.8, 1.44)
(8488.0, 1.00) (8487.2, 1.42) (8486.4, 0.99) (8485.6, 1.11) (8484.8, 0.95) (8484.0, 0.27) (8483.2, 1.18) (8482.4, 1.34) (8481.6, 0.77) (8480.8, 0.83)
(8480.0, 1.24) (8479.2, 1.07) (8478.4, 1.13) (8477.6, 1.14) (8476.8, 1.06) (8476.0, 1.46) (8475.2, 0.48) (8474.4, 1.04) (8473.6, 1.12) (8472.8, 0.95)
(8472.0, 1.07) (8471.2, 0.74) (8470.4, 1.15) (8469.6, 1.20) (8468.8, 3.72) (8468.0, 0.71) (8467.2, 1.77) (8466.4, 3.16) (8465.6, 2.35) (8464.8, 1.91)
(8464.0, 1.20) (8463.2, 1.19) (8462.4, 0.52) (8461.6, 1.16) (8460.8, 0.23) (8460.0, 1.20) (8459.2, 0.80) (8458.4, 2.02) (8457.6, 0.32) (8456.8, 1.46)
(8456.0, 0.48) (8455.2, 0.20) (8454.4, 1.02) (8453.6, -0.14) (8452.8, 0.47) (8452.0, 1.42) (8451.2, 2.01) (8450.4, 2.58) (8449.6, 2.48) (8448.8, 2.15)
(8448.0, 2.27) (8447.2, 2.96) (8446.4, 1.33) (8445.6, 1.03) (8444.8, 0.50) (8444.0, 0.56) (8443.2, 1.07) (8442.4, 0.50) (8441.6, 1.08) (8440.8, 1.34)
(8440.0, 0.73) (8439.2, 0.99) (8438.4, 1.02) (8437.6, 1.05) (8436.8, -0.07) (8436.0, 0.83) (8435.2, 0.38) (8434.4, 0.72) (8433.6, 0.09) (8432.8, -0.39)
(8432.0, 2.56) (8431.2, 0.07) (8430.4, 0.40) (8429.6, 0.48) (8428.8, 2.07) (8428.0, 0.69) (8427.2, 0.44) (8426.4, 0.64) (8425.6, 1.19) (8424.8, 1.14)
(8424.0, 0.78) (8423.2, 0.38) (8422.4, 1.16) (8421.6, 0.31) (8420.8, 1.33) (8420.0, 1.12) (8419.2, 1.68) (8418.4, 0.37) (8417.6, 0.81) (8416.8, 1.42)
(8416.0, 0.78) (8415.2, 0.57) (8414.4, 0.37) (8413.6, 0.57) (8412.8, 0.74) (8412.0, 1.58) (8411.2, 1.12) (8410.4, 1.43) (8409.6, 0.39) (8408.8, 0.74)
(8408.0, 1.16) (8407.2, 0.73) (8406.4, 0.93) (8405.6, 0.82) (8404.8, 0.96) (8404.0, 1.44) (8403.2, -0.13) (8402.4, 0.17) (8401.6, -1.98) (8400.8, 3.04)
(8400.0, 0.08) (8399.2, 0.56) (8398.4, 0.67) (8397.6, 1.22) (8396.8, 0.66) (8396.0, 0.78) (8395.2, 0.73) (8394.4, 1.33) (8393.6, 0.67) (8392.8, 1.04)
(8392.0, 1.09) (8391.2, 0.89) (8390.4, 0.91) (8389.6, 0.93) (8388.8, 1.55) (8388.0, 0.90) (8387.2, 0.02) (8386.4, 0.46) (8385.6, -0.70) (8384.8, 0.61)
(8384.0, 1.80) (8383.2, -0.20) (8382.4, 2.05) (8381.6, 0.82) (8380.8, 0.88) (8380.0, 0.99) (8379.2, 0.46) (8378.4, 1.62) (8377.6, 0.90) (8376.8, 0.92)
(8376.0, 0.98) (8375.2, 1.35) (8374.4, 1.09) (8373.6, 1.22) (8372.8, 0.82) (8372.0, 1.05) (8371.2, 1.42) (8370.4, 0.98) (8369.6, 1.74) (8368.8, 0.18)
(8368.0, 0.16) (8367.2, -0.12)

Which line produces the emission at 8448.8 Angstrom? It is [S II]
